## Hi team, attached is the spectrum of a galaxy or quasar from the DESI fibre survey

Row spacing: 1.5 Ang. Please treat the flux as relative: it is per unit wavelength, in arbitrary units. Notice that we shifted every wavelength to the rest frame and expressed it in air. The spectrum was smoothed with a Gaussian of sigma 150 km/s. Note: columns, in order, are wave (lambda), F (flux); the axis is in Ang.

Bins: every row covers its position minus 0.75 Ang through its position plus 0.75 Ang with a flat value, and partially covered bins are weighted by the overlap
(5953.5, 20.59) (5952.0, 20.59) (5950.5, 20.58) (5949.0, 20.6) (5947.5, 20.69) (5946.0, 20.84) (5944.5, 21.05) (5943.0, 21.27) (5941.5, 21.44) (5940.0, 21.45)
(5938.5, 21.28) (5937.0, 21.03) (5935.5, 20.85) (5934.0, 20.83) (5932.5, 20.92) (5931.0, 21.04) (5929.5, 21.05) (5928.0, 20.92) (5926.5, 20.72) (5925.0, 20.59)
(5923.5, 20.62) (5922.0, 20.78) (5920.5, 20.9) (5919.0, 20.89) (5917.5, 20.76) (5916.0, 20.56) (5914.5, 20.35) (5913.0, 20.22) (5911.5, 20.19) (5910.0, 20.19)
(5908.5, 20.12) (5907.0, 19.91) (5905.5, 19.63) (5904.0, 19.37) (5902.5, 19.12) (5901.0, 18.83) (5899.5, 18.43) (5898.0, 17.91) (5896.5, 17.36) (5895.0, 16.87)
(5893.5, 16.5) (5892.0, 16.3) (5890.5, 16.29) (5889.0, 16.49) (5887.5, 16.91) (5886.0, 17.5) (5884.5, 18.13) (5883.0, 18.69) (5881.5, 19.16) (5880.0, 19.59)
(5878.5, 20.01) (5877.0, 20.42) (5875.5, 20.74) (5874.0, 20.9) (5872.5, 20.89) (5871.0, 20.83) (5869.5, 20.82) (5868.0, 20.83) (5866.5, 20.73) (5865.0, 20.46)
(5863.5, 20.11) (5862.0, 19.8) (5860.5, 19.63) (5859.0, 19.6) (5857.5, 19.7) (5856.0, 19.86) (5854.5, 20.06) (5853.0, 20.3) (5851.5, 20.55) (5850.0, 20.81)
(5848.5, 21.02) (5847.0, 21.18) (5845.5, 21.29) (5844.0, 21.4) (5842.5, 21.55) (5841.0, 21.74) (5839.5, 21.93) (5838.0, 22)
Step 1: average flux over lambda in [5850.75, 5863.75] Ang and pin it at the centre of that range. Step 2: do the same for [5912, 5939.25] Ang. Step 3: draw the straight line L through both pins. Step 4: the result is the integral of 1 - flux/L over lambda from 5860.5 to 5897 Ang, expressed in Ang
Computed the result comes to 2.1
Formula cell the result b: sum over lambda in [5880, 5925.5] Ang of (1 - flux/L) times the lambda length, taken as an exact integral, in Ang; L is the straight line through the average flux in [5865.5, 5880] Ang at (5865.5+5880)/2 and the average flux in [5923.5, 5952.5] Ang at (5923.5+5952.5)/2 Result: 3.9 Ang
